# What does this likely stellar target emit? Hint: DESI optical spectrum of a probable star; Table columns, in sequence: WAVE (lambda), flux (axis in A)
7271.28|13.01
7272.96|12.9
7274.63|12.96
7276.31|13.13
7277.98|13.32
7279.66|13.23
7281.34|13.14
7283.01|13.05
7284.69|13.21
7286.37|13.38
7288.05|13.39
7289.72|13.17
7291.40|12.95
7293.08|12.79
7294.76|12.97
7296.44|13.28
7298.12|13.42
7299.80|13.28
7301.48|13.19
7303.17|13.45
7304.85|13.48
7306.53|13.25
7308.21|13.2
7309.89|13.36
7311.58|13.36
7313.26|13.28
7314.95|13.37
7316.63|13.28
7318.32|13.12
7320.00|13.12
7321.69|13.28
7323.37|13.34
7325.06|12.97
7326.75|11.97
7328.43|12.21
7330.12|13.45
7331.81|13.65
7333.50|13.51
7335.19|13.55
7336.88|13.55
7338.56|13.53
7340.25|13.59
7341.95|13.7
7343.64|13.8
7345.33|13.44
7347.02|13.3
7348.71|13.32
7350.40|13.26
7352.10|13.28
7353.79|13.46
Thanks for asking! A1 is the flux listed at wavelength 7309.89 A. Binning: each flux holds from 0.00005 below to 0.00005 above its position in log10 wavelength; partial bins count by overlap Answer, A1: 13.36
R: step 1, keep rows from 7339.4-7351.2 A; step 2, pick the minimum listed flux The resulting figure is 13.26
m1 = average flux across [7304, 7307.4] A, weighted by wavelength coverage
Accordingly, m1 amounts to 13.4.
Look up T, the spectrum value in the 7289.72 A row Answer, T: 13.17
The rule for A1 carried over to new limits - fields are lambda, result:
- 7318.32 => 13.12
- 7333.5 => 13.51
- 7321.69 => 13.28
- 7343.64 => 13.8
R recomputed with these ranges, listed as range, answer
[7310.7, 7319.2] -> 13.12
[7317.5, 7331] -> 11.97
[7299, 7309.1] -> 13.19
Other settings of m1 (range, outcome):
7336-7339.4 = 13.6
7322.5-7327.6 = 12.8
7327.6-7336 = 13.3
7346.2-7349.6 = 13.3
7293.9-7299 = 13.2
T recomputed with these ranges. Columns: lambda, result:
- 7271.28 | 13.01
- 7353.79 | 13.46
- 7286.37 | 13.38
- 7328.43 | 12.21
